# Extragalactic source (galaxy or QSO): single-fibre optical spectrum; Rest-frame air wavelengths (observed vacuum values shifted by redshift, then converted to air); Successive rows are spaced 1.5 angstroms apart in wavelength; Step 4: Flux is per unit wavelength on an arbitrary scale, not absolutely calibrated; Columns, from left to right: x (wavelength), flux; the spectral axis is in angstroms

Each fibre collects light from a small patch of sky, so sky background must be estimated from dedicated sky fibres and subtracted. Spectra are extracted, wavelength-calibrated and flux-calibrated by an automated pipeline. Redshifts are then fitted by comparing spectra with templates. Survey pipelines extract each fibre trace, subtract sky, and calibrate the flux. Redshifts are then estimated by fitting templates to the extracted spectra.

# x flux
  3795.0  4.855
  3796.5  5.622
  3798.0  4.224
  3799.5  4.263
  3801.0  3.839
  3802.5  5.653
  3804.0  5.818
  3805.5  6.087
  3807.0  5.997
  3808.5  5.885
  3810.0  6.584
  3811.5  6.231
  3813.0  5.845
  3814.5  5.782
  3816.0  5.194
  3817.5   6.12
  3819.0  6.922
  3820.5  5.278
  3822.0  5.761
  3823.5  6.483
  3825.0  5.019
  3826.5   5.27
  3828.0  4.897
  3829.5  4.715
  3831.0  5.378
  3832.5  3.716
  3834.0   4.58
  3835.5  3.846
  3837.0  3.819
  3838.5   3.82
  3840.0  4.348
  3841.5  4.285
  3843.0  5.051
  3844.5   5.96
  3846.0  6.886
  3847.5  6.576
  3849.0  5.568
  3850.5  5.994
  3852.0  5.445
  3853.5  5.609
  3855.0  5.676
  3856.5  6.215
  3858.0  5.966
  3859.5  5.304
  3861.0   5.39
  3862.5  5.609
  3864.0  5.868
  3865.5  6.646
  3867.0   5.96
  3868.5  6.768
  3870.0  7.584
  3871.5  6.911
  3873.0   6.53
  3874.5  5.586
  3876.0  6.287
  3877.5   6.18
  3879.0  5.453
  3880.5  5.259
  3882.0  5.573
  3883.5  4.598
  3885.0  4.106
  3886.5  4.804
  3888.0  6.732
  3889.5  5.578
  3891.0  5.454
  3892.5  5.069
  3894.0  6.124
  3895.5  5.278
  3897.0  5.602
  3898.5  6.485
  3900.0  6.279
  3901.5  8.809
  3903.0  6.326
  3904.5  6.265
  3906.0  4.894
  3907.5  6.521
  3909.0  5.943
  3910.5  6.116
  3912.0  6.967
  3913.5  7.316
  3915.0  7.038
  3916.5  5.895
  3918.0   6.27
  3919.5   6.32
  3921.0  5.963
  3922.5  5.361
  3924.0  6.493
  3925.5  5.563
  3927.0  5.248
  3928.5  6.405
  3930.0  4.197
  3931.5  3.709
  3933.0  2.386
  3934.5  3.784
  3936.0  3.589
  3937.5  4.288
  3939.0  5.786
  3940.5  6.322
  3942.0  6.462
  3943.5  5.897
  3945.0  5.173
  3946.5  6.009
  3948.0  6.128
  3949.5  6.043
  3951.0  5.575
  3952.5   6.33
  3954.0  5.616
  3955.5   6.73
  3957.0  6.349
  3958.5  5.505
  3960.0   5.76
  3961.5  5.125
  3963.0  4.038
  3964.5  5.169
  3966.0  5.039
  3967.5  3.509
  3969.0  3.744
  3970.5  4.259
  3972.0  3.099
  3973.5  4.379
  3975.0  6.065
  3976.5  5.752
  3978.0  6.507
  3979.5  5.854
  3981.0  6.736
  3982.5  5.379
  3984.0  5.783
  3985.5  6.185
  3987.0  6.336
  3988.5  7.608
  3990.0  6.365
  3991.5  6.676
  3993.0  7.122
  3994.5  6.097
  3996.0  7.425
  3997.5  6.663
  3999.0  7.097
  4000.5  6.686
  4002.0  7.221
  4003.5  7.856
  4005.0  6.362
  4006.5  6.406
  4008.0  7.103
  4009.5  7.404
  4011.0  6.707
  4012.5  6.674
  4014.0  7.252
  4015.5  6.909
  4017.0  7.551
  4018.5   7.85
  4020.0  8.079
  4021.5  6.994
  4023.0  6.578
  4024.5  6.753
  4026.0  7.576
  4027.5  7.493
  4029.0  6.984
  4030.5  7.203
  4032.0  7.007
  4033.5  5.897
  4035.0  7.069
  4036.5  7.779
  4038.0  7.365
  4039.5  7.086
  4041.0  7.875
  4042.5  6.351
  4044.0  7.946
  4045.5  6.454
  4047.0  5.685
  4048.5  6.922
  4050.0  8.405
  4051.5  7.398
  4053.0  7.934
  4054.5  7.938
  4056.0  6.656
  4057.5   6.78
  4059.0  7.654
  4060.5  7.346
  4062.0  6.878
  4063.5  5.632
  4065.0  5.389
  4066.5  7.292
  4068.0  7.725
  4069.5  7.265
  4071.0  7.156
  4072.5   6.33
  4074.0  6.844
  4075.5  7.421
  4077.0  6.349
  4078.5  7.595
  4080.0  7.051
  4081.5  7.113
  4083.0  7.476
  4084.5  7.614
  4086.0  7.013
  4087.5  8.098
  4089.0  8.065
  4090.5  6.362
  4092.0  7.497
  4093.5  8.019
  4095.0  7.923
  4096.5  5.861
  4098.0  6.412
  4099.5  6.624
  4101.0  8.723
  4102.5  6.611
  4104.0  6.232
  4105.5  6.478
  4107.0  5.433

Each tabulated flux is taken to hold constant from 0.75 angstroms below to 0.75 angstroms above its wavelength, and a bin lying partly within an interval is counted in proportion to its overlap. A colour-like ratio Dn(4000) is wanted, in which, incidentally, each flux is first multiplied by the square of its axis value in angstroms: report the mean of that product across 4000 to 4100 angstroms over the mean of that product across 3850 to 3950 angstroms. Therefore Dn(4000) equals 1.33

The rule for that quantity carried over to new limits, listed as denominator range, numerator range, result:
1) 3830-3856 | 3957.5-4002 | 1.21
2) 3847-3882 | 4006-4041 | 1.29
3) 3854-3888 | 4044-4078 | 1.32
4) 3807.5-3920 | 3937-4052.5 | 1.18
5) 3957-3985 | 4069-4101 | 1.48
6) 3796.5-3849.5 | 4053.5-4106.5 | 1.52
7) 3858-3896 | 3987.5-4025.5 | 1.29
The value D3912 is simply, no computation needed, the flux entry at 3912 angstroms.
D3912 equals 6.967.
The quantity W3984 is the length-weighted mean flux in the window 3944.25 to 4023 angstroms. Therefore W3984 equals 6.16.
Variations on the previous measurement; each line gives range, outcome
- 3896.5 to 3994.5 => 5.7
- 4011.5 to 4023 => 7.27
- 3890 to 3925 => 6.2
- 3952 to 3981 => 5.23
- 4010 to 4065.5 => 7.09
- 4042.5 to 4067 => 7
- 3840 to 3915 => 5.94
